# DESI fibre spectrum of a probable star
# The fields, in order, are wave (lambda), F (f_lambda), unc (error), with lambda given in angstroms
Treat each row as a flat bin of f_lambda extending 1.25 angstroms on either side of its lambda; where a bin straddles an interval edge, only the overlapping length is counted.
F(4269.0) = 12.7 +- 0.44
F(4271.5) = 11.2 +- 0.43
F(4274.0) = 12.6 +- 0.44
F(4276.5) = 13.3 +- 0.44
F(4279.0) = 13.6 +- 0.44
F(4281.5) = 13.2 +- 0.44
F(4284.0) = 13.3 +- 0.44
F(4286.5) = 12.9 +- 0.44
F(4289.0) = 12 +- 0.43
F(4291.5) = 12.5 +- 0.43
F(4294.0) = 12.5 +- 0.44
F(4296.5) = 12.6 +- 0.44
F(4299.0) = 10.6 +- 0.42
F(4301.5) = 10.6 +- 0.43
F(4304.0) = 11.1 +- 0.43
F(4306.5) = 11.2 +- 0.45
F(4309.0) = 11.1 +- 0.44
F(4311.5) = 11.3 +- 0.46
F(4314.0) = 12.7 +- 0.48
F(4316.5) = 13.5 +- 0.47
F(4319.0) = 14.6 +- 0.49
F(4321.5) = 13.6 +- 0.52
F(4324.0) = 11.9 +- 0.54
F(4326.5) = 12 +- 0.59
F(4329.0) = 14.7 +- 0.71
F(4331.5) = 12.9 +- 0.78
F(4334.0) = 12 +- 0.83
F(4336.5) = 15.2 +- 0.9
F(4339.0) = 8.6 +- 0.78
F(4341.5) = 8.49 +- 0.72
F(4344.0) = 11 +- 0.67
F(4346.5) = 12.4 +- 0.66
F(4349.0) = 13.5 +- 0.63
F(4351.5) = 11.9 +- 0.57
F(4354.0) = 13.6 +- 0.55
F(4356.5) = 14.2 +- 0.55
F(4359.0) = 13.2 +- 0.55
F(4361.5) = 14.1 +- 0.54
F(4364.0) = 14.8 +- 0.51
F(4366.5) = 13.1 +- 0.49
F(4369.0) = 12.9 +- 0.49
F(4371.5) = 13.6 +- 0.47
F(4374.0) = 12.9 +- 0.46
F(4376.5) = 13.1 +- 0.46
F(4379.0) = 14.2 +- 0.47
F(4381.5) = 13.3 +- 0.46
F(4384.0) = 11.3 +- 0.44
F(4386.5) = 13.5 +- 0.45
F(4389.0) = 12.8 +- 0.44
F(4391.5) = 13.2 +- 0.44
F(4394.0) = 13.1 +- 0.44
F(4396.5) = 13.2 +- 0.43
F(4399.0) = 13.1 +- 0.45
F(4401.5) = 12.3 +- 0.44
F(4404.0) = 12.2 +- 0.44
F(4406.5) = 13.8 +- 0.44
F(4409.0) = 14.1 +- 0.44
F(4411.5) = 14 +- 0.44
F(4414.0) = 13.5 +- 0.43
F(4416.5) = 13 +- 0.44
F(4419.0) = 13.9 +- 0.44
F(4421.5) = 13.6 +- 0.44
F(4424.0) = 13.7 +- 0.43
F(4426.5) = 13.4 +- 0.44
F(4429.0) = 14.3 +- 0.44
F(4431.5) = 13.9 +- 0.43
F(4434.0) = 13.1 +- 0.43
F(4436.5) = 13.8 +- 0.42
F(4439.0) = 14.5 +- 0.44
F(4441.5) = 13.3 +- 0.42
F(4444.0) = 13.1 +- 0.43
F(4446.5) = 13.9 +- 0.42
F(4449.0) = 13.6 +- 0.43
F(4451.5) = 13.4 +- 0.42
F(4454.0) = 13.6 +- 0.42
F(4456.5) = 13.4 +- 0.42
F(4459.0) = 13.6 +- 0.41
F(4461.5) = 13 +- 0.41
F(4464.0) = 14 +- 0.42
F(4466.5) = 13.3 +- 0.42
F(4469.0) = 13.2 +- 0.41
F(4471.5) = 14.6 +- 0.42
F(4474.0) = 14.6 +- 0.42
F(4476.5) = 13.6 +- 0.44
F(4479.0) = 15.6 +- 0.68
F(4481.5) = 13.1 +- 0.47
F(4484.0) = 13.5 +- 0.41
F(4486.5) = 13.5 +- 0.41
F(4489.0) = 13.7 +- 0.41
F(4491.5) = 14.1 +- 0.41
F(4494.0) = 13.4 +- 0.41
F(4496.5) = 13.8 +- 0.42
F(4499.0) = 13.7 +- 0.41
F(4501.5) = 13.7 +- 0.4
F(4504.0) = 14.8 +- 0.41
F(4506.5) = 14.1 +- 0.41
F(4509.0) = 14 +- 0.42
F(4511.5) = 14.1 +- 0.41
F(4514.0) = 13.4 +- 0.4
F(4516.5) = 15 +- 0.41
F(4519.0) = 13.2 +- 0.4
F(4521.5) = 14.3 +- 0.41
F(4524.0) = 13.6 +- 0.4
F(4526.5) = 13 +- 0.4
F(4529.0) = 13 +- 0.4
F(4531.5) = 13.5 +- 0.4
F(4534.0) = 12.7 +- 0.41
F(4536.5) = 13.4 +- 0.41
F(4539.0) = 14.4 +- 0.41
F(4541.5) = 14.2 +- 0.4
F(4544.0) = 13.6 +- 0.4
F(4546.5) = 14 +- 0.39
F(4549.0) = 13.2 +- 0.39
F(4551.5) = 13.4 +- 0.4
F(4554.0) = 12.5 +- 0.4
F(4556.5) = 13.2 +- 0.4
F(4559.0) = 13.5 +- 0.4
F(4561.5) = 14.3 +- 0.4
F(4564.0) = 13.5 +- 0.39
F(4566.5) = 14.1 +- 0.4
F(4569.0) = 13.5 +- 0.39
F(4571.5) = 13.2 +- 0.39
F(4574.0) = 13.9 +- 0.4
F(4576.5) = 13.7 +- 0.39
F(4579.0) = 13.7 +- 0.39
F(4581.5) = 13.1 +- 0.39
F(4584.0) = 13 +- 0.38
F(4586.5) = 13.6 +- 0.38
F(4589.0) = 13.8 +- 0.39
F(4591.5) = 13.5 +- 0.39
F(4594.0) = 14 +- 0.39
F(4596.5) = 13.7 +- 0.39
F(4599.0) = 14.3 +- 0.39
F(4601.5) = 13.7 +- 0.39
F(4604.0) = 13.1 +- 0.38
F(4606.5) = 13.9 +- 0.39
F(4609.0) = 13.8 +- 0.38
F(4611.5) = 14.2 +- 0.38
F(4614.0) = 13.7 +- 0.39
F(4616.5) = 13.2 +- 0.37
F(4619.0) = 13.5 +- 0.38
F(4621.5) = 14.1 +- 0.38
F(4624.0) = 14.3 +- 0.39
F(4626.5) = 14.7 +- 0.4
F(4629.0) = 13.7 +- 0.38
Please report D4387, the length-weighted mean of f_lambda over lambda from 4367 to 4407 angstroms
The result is 13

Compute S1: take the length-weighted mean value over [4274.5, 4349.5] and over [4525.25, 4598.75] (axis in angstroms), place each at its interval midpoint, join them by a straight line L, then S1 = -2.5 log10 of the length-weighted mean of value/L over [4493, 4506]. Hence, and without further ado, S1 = -0.054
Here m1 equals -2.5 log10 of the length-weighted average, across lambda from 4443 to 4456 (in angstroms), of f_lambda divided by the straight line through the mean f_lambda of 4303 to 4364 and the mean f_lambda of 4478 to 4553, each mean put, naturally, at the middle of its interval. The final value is -0.02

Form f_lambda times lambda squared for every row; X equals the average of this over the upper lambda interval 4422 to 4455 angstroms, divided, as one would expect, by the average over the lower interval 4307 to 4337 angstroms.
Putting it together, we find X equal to 1.12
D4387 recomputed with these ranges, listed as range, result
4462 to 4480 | 14.1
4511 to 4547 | 13.7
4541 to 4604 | 13.6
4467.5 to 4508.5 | 13.9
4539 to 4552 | 13.8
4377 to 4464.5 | 13.4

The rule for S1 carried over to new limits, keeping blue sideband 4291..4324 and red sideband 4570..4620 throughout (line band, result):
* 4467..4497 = -0.07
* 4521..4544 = -0.02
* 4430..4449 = -0.07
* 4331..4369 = -0.02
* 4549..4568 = 0.00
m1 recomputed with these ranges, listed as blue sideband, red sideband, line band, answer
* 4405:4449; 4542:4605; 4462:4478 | -0.02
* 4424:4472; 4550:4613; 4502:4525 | -0.03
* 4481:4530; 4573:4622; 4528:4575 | 0.01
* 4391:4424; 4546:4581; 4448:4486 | -0.03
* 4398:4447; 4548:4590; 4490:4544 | -0.02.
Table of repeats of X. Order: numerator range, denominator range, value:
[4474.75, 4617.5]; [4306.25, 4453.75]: 1.13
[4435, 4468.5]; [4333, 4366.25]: 1.13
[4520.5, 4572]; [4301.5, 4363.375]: 1.20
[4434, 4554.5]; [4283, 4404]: 1.16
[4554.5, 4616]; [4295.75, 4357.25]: 1.26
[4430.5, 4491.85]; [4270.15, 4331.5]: 1.19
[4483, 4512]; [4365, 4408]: 1.12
